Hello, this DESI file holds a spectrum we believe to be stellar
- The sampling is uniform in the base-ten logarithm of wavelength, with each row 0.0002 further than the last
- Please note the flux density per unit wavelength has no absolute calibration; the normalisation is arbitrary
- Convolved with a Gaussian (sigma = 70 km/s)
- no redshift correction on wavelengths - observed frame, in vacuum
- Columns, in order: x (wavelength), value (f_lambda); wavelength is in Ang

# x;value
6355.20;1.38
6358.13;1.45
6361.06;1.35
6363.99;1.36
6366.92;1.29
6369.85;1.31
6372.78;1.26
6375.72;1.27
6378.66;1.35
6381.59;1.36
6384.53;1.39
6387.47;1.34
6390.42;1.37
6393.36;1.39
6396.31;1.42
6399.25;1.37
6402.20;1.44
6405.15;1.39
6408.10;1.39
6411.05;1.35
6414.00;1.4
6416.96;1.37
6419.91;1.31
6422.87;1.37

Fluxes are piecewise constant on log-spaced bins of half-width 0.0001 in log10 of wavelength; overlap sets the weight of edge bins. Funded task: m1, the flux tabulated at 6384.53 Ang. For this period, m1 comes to 1.39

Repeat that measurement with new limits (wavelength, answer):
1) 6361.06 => 1.35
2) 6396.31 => 1.42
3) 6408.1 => 1.39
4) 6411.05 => 1.35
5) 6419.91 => 1.31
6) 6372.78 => 1.26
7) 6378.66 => 1.35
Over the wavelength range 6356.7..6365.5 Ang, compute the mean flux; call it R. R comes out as 1.39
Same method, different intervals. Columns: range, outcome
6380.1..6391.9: 1.37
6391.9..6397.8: 1.41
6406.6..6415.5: 1.38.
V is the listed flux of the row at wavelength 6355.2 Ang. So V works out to 1.38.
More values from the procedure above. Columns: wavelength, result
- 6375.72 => 1.27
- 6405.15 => 1.39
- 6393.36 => 1.39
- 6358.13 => 1.45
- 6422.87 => 1.37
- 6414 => 1.4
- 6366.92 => 1.29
